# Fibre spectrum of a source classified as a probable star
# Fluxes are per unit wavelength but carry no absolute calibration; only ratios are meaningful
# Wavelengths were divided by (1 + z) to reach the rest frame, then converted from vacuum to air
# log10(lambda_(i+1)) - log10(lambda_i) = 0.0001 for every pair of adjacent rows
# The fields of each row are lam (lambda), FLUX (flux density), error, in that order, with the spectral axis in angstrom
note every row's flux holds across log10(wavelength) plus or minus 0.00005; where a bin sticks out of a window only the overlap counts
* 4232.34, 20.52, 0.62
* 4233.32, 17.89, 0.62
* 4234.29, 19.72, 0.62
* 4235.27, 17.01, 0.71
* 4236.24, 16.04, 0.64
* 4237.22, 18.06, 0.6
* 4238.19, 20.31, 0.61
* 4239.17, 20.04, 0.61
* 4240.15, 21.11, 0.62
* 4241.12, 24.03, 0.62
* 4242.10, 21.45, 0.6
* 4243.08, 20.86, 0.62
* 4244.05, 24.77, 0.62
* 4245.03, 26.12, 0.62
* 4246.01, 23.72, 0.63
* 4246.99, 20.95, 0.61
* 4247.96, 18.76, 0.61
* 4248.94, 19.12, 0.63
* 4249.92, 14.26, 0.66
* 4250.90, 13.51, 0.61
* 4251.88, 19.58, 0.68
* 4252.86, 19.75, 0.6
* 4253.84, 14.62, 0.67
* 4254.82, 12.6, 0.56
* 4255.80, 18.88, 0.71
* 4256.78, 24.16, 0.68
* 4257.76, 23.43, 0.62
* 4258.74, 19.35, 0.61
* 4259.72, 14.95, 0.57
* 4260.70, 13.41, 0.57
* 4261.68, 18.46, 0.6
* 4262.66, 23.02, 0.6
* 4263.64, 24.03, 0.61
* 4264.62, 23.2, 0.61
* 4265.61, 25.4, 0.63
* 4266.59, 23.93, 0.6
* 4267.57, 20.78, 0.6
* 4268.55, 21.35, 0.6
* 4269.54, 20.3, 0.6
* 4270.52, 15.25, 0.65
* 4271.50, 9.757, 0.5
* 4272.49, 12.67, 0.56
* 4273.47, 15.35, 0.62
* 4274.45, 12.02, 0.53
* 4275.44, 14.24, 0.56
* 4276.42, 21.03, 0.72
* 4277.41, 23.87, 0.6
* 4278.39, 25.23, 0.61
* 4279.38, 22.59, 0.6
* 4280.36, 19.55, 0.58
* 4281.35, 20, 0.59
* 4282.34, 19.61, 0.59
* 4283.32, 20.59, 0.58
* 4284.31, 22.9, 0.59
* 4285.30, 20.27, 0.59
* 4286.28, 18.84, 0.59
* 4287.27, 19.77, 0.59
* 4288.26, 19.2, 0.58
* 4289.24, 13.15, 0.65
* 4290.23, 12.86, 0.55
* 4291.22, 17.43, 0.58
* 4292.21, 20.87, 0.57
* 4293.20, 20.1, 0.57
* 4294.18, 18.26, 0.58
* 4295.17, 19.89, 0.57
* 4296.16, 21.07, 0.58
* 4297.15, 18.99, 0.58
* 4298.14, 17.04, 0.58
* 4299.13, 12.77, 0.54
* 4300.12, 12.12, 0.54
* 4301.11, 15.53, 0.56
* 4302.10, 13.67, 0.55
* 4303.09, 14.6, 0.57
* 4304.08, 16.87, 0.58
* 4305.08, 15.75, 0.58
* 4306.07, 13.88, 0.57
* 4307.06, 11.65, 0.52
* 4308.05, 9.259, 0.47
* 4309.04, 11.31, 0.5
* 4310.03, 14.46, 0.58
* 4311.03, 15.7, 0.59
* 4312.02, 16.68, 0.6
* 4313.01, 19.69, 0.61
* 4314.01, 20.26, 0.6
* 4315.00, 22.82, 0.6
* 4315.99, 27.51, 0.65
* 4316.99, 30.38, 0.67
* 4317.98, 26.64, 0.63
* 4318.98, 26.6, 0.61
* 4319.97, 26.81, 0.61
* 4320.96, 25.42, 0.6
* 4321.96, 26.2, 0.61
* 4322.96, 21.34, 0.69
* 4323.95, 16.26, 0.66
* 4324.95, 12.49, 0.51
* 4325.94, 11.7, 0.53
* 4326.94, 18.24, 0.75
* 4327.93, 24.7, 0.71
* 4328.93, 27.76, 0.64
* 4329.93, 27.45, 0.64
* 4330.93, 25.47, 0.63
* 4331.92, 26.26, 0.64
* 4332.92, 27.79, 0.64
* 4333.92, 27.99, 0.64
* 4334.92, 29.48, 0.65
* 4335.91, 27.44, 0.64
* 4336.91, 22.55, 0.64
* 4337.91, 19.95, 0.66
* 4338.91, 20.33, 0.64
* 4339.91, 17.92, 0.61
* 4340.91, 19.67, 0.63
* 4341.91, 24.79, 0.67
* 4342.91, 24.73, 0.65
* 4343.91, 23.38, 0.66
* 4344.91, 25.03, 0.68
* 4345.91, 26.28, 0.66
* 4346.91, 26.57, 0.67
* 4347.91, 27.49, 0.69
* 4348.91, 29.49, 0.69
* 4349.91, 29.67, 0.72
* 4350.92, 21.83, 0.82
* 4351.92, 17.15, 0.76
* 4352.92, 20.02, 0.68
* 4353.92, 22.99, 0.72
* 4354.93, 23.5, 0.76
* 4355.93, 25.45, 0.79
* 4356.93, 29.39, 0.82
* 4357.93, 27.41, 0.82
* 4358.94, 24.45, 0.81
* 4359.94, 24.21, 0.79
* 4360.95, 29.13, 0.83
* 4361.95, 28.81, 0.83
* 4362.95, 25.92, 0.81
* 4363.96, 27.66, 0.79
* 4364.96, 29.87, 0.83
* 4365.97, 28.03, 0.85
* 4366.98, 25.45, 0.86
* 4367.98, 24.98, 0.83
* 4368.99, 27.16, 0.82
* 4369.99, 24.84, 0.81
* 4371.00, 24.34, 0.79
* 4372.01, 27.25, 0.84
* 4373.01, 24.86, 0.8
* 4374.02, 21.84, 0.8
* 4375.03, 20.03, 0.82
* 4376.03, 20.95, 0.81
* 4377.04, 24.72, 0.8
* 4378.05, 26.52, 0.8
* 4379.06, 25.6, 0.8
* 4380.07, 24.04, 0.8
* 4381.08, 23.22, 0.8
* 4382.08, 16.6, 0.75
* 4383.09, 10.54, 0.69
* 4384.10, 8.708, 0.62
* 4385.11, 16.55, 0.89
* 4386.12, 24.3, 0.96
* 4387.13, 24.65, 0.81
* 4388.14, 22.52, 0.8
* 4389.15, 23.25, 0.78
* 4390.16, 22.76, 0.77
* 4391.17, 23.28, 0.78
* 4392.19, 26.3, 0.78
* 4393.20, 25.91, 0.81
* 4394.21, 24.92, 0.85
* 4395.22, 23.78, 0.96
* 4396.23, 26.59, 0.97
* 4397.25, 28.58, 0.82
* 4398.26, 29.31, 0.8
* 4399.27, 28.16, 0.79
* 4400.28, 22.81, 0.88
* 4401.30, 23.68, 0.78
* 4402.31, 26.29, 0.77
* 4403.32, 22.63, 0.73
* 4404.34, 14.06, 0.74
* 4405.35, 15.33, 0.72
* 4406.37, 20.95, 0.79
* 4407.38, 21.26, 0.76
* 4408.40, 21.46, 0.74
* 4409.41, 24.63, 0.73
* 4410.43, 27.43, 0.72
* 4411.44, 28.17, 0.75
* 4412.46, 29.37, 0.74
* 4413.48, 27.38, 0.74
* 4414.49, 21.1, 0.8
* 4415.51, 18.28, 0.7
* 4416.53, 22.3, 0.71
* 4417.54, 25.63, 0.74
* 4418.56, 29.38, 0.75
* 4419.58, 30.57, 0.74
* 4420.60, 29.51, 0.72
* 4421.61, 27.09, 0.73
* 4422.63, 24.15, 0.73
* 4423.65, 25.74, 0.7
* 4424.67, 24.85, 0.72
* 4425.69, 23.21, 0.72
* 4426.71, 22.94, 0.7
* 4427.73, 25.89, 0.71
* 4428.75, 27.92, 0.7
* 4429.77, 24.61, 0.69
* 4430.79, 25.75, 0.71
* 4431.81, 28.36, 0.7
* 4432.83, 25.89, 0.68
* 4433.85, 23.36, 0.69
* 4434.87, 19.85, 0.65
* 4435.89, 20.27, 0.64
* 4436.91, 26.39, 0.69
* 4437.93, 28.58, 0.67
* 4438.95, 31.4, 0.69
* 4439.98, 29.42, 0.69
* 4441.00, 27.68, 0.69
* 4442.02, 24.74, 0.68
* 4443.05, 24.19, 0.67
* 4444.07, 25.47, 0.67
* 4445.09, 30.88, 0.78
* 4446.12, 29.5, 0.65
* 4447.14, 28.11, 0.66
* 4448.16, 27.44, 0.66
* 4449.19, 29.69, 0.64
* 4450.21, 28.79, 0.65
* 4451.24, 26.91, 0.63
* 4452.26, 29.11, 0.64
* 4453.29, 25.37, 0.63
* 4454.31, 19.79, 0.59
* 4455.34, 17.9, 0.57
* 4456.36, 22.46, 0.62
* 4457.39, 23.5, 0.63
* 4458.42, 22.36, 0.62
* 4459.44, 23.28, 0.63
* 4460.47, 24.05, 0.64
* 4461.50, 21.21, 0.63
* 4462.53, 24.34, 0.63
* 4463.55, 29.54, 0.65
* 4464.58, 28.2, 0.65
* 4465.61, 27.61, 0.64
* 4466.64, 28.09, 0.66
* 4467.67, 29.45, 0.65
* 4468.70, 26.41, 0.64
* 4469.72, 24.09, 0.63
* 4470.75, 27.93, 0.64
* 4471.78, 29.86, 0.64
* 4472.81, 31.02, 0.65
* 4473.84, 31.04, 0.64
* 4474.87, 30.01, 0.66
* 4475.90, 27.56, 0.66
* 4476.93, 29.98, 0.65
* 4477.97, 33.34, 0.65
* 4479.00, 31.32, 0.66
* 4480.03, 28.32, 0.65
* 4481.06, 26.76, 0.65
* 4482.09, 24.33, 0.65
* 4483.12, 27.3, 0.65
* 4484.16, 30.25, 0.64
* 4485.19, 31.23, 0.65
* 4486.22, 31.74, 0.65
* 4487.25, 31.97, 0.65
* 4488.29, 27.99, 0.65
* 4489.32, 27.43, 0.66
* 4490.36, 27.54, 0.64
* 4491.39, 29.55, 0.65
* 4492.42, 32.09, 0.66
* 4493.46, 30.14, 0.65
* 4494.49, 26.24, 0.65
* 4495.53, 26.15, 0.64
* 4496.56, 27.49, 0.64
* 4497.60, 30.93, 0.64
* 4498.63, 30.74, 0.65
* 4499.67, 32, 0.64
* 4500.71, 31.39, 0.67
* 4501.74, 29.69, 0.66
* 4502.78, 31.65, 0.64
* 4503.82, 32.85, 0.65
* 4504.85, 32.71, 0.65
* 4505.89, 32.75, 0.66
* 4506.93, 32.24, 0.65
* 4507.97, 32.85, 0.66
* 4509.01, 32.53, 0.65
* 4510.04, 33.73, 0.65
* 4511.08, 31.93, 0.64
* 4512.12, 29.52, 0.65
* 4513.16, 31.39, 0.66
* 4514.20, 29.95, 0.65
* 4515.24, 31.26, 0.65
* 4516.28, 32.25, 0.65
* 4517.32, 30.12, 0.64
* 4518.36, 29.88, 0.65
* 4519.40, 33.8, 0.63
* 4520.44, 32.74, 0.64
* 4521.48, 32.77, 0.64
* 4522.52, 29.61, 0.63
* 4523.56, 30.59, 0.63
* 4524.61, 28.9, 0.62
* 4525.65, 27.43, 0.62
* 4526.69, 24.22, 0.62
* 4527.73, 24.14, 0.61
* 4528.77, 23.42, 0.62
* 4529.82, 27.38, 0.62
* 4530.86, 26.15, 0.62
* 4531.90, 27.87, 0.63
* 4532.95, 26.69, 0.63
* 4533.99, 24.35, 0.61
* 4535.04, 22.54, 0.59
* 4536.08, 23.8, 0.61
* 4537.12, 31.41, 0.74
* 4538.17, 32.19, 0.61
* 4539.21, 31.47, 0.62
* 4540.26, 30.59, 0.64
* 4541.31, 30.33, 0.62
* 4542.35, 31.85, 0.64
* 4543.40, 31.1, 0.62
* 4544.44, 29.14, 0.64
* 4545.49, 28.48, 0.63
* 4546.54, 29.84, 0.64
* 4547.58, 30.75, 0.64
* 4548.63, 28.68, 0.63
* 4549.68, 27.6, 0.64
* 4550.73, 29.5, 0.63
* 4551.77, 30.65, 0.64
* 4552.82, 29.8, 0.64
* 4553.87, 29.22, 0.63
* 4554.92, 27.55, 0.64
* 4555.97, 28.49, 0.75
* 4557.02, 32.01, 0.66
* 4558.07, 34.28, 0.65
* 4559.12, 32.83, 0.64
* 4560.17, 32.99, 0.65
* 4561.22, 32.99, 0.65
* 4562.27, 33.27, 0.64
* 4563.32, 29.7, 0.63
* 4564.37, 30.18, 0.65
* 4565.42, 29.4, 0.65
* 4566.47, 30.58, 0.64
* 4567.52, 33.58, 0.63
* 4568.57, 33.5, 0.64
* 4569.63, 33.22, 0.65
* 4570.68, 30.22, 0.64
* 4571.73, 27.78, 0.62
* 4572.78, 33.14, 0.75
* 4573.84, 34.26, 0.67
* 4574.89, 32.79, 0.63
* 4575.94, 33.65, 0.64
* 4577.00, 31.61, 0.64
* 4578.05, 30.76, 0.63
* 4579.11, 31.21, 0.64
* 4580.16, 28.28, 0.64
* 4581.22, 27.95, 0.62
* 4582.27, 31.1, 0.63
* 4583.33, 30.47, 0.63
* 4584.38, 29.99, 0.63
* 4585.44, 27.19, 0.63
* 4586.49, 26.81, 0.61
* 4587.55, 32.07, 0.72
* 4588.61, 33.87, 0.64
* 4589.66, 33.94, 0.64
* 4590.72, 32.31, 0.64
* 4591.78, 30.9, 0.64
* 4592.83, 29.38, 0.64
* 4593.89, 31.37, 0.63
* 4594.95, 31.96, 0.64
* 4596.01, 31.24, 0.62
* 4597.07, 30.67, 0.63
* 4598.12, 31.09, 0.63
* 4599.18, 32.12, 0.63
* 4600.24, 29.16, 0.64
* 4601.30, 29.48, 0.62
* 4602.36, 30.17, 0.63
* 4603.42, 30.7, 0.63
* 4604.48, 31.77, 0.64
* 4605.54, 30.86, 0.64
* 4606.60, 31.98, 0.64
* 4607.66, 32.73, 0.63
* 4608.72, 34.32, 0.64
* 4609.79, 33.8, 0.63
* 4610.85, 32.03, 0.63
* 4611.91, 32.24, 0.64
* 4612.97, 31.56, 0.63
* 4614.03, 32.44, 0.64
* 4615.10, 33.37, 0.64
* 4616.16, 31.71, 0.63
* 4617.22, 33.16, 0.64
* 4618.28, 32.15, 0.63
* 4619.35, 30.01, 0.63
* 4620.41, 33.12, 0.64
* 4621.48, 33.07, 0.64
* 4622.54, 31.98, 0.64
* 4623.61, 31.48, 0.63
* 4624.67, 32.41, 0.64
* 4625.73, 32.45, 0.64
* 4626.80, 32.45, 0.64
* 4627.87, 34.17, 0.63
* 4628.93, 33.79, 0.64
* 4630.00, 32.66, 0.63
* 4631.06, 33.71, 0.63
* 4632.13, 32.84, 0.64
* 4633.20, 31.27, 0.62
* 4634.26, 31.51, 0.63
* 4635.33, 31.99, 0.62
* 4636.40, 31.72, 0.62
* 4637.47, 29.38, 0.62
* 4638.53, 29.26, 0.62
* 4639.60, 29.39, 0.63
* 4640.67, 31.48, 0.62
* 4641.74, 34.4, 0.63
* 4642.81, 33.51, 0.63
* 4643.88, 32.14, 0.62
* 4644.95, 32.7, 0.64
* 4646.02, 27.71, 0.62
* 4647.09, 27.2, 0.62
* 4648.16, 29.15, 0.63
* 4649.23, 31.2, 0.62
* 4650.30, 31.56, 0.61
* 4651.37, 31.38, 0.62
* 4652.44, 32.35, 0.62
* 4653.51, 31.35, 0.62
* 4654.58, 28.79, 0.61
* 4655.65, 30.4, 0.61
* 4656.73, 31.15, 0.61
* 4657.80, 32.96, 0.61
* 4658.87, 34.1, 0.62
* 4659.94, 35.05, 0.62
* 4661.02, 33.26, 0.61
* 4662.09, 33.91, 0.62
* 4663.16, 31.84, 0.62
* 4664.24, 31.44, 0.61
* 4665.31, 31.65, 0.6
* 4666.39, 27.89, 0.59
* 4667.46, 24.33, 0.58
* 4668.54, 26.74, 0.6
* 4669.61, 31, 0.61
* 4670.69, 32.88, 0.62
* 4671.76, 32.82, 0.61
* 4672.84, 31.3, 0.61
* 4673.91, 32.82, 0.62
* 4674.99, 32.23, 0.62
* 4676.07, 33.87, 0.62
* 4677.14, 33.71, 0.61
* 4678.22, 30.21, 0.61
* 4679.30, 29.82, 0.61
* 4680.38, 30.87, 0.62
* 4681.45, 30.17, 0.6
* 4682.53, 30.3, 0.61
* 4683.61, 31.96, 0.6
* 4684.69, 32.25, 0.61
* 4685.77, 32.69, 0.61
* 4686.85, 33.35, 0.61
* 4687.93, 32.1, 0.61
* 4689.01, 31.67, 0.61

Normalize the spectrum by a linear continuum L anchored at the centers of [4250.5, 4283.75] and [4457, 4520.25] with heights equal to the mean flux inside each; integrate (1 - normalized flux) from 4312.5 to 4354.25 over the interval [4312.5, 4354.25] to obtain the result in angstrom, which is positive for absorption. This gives -3.1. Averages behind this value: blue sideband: 19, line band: 23.7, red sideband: 29.3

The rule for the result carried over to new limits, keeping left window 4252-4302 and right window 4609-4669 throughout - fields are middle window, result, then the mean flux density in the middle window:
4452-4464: 0.8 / 23.4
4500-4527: -4.0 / 31.2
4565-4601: -1.8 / 31.1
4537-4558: -1.3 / 30.1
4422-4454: -2.4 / 26.3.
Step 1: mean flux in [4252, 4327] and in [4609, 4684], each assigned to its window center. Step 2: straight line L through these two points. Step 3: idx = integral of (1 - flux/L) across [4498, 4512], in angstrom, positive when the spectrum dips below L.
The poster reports -2.9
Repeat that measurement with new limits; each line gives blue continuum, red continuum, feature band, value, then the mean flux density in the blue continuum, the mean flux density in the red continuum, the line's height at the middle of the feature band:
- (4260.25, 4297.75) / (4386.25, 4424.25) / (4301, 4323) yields 1.5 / 19.2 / 24.6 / 20.6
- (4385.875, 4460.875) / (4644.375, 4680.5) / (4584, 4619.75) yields -2.2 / 25.1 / 31.2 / 29.6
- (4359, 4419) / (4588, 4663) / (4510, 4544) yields -0.8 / 23.9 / 31.8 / 28.5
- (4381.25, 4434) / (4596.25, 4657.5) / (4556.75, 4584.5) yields -1.8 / 23.8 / 31.6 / 29.6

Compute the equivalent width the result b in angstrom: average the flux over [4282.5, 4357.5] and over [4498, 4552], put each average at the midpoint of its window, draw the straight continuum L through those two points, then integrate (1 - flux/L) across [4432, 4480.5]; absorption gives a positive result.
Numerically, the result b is 0.2 angstrom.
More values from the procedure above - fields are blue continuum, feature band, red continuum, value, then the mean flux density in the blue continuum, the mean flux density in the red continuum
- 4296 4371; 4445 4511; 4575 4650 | -3.39 angstrom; 22.4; 31.5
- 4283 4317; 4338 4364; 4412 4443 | -4.86 angstrom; 17.4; 25.7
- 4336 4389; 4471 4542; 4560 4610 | -2.60 angstrom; 23.7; 31.3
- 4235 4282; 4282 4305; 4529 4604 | 3.38 angstrom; 19.4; 30.3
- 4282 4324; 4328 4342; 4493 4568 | -2.98 angstrom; 18.8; 30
